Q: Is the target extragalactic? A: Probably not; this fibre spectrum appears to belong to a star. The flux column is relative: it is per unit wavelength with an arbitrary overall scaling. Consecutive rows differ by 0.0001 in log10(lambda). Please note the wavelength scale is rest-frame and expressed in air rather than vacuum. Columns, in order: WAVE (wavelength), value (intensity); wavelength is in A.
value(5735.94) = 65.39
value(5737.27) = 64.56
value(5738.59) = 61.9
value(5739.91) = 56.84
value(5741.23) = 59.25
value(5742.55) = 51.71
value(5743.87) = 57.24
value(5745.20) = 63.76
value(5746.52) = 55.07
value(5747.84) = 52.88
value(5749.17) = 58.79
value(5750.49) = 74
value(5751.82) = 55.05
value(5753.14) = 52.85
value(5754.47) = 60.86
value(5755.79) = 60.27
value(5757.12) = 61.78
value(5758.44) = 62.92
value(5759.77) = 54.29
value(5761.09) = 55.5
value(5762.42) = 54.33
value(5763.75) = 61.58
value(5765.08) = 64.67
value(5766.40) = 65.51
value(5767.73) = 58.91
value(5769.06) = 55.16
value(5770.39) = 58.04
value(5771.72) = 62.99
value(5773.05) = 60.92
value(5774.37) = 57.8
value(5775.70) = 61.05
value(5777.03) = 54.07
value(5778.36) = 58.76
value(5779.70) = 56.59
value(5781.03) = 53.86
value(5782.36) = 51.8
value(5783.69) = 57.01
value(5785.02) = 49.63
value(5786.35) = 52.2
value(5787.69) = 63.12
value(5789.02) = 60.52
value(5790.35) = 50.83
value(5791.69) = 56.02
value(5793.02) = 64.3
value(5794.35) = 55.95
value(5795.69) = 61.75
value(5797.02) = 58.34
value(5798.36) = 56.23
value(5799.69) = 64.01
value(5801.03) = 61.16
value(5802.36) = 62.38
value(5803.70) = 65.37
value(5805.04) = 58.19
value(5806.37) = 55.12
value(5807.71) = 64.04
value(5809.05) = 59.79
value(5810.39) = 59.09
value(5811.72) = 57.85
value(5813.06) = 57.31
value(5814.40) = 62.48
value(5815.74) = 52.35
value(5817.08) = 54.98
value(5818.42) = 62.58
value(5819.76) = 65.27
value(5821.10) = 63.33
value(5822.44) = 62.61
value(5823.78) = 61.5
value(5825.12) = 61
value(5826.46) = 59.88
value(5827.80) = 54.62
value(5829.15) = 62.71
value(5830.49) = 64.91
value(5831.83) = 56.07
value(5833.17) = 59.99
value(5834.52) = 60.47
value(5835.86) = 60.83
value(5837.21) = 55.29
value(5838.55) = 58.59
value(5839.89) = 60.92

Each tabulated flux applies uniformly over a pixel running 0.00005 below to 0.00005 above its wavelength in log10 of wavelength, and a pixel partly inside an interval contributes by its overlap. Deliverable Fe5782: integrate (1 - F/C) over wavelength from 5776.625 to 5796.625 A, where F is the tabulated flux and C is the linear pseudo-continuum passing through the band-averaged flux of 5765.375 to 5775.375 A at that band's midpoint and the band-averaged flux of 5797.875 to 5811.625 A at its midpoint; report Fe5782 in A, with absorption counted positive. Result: 1.3 A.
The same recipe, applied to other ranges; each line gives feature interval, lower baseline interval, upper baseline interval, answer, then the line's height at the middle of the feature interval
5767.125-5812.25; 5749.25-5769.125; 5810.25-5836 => 1.2 A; 60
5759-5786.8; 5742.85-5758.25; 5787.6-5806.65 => 0.9 A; 59.4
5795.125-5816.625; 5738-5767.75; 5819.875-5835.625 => 0.2 A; 60.3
